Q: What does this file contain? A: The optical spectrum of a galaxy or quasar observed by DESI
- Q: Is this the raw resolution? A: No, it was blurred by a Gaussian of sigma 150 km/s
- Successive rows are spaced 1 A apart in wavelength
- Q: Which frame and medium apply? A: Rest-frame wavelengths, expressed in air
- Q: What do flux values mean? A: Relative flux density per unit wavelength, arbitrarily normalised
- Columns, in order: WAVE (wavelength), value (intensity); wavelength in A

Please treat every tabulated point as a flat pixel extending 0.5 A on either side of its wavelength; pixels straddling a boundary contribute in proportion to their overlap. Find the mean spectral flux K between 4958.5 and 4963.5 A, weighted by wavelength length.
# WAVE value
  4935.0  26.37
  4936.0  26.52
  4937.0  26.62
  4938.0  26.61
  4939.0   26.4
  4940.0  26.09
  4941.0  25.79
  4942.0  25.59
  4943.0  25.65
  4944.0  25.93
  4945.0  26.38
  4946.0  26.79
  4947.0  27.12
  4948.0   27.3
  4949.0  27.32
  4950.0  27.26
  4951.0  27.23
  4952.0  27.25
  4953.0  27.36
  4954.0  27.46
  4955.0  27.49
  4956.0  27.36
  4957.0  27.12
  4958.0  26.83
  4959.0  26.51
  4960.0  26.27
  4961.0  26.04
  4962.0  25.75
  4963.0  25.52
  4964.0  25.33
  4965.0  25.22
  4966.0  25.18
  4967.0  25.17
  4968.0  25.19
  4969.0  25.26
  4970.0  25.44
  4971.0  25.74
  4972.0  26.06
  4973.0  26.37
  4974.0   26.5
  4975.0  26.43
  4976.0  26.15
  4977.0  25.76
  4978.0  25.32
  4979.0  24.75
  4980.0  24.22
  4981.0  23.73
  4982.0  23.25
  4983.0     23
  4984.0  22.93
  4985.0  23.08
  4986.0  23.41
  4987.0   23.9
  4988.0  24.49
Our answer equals 26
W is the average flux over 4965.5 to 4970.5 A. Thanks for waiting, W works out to 25.2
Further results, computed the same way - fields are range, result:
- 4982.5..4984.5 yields 23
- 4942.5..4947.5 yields 26.4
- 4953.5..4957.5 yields 27.4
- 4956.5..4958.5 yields 27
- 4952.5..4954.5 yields 27.4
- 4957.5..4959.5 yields 26.7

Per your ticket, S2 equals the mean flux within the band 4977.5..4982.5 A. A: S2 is 24.3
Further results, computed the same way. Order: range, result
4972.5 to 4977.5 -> 26.2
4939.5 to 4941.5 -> 25.9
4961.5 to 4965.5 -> 25.5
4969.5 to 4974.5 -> 26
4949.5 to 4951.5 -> 27.2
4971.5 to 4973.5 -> 26.2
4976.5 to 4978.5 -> 25.5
